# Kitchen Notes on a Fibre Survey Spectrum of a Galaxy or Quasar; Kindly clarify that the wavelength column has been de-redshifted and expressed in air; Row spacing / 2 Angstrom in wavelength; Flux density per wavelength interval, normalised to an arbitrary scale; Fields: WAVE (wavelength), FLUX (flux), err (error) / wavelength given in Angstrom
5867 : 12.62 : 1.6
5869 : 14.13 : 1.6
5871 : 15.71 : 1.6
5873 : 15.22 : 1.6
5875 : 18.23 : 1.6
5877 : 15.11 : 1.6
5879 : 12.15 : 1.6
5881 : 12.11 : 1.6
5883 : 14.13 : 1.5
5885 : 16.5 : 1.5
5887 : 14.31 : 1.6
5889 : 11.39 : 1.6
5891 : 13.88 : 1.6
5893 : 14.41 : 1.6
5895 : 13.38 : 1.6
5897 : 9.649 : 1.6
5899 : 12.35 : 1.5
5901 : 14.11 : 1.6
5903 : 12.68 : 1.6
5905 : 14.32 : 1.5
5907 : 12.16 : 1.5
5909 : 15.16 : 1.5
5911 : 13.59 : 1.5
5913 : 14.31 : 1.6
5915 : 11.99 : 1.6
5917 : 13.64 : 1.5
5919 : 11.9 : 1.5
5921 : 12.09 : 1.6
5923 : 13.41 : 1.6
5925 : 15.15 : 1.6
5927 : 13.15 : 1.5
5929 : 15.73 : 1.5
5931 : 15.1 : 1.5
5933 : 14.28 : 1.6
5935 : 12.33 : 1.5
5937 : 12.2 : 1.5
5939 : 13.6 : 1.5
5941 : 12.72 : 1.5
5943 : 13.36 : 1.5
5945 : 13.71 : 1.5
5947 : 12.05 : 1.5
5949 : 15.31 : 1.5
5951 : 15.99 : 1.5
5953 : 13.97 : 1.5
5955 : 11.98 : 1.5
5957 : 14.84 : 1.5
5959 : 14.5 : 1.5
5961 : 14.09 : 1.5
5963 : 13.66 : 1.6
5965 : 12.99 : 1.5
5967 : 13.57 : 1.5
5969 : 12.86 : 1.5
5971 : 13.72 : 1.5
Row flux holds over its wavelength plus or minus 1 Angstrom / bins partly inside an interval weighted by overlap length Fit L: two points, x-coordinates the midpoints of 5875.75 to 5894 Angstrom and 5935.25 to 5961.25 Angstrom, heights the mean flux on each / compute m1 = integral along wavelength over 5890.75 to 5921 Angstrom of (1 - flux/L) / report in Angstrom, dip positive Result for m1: 1.5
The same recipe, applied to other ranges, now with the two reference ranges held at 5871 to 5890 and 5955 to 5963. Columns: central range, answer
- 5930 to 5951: 0.83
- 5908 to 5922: 1.01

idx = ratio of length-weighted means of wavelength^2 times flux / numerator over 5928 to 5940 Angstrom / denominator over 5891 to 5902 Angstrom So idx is 1.09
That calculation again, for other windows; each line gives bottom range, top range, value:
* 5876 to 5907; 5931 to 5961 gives 1.05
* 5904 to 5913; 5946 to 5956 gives 1.01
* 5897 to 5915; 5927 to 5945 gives 1.04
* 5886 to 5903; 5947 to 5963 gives 1.12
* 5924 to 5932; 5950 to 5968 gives 0.95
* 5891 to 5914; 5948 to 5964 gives 1.09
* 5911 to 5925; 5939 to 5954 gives 1.07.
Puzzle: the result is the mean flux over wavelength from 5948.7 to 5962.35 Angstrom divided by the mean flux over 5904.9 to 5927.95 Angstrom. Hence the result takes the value 1.07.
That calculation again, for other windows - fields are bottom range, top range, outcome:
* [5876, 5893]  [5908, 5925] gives 0.97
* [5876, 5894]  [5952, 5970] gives 0.99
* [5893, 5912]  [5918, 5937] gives 1.04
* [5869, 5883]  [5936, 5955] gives 0.93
